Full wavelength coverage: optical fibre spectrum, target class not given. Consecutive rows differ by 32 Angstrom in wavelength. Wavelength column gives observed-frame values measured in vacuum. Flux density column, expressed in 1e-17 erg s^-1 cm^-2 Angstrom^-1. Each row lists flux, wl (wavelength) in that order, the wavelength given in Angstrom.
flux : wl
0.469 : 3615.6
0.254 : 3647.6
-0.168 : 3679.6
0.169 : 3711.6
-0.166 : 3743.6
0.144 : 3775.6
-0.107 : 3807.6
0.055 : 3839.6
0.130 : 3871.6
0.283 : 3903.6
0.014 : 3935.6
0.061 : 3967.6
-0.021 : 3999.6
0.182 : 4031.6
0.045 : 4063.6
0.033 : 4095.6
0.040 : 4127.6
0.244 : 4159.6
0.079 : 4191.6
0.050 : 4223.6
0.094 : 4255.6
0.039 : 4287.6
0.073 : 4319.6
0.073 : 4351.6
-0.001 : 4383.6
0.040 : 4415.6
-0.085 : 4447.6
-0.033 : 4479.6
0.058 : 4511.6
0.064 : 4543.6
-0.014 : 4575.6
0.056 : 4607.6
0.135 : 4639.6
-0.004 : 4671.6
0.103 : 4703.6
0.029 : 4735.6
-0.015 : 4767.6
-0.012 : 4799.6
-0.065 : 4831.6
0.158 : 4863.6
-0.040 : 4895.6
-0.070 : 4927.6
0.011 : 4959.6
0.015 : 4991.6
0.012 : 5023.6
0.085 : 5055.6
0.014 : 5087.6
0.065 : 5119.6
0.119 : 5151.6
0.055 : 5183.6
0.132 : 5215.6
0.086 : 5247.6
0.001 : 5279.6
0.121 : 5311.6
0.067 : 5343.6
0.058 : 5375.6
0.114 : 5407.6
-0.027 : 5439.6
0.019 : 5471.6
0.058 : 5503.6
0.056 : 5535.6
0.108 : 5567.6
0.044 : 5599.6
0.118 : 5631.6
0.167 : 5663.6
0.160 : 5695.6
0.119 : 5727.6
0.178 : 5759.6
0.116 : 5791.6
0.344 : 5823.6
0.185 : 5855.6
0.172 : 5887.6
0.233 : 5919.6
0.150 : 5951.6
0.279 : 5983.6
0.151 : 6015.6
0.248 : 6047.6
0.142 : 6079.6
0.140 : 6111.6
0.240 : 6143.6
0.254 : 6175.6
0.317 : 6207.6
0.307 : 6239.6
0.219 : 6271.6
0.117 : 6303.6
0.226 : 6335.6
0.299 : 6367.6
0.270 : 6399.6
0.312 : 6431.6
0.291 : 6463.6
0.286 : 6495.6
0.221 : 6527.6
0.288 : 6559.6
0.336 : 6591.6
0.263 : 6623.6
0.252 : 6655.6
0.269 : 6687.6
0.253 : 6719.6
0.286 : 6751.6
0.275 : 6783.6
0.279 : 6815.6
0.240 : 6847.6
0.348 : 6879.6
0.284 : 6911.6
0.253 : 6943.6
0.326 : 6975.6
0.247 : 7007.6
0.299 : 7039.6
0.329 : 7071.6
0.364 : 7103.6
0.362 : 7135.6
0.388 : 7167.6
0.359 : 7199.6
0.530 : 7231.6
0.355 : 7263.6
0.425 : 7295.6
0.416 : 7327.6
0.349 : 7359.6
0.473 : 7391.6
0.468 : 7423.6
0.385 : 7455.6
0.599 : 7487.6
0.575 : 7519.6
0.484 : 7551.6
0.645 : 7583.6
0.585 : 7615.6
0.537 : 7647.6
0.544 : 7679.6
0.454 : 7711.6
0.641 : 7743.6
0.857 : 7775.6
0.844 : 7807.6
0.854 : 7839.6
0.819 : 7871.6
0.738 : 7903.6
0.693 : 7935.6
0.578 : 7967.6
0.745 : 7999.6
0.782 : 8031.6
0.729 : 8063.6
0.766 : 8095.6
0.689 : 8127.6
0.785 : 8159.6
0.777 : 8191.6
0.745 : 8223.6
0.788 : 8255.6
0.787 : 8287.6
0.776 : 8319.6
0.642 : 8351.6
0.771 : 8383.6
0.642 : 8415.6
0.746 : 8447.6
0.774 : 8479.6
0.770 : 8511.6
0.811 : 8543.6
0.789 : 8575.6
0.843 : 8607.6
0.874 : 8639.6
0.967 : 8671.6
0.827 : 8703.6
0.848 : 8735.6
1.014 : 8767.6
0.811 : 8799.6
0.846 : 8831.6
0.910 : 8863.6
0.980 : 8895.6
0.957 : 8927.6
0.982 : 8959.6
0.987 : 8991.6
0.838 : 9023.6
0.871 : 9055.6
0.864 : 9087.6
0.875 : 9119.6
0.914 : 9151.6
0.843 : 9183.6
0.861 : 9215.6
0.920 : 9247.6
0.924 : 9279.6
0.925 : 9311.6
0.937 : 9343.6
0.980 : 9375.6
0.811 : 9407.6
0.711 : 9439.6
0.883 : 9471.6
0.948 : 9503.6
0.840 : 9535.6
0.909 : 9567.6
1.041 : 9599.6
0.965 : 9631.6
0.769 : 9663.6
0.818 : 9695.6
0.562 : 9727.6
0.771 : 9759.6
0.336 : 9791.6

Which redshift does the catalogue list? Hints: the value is 0.940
